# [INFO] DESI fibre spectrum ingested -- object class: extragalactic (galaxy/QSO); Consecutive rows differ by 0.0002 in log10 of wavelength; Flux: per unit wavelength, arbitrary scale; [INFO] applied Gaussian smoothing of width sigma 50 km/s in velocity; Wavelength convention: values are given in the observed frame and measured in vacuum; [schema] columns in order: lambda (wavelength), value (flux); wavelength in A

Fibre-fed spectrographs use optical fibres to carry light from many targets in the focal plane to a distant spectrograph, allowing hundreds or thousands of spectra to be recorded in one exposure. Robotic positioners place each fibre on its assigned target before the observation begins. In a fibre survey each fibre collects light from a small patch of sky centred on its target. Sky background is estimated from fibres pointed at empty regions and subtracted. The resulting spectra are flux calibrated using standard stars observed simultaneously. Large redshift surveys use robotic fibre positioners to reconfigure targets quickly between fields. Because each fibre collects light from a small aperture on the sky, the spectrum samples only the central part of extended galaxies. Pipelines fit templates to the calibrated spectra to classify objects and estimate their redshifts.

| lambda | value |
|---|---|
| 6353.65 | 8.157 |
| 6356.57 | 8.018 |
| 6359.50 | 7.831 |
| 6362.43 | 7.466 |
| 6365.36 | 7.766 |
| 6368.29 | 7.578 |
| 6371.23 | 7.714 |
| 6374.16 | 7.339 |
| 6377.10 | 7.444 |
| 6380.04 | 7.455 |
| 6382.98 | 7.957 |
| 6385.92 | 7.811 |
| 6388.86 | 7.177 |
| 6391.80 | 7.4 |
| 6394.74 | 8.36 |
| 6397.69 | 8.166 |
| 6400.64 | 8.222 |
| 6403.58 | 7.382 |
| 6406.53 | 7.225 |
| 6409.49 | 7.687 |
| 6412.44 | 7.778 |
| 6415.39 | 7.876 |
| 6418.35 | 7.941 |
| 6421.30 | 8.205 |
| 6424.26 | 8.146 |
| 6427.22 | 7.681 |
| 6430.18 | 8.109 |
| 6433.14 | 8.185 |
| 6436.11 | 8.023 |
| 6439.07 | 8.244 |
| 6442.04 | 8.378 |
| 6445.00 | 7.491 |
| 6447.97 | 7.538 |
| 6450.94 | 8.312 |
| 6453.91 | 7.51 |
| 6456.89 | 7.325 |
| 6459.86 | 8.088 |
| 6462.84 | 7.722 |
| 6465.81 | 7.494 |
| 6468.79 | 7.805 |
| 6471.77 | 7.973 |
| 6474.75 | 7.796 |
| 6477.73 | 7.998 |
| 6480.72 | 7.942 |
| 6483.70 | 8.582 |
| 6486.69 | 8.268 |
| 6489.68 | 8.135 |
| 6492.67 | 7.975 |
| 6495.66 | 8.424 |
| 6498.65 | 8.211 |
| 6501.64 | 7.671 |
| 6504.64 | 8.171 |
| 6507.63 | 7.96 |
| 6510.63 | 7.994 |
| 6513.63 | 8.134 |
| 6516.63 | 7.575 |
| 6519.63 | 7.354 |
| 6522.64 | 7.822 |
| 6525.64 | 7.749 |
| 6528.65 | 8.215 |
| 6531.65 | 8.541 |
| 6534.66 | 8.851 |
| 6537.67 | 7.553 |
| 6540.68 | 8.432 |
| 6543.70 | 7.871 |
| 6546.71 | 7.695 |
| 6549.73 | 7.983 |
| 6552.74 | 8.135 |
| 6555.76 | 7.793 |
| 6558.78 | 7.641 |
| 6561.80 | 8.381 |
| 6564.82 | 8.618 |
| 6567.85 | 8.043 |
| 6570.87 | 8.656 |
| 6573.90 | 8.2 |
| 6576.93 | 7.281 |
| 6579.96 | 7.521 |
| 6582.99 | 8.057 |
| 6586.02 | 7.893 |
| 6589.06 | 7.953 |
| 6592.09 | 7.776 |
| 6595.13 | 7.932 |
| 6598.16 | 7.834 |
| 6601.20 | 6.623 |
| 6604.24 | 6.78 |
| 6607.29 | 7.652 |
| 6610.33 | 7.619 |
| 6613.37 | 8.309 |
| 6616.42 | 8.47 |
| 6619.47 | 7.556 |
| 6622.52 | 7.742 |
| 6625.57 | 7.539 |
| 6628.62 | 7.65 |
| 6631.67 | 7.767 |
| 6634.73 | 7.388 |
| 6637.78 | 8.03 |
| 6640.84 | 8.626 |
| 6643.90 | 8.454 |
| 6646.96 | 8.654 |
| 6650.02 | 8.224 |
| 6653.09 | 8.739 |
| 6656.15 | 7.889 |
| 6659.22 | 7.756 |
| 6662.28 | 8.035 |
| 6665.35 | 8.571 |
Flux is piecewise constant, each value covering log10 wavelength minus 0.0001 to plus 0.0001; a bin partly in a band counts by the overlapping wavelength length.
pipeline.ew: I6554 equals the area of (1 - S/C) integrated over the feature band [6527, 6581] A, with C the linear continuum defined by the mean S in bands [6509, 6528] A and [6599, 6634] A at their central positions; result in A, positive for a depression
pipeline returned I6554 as -2.5 A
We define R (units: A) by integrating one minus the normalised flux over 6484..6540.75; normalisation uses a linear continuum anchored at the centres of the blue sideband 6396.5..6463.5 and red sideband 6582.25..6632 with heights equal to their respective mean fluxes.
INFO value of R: -1.86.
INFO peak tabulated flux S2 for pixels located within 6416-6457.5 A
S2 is 8.378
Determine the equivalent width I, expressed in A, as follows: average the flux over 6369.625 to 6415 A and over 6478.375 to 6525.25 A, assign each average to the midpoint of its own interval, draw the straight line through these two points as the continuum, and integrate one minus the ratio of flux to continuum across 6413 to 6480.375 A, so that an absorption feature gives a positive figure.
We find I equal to -0.5 A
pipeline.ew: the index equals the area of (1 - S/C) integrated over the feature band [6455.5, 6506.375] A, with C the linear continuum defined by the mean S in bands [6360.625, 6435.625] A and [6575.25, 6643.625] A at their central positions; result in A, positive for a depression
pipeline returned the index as -1.4 A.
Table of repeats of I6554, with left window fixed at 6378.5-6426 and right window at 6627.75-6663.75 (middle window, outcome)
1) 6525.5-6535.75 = -0.56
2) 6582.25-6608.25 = 1.45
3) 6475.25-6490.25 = -0.49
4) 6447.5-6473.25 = 0.37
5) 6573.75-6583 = 0.43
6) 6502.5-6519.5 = 0.07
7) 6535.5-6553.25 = 0.03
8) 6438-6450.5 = -0.13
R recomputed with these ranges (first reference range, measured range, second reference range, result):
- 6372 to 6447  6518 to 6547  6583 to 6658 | -0.6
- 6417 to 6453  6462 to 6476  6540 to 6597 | 0.4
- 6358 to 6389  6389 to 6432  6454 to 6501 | -0.6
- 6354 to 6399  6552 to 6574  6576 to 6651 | -1.1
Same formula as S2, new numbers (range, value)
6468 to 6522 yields 8.582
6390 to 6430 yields 8.36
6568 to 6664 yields 8.739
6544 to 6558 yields 8.135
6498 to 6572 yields 8.851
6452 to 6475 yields 8.088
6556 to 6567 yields 8.618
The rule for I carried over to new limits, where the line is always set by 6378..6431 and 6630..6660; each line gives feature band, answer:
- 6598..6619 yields 1.3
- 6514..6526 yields 0.5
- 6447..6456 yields 0.1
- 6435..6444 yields -0.4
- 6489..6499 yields -0.3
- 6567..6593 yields 0.4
